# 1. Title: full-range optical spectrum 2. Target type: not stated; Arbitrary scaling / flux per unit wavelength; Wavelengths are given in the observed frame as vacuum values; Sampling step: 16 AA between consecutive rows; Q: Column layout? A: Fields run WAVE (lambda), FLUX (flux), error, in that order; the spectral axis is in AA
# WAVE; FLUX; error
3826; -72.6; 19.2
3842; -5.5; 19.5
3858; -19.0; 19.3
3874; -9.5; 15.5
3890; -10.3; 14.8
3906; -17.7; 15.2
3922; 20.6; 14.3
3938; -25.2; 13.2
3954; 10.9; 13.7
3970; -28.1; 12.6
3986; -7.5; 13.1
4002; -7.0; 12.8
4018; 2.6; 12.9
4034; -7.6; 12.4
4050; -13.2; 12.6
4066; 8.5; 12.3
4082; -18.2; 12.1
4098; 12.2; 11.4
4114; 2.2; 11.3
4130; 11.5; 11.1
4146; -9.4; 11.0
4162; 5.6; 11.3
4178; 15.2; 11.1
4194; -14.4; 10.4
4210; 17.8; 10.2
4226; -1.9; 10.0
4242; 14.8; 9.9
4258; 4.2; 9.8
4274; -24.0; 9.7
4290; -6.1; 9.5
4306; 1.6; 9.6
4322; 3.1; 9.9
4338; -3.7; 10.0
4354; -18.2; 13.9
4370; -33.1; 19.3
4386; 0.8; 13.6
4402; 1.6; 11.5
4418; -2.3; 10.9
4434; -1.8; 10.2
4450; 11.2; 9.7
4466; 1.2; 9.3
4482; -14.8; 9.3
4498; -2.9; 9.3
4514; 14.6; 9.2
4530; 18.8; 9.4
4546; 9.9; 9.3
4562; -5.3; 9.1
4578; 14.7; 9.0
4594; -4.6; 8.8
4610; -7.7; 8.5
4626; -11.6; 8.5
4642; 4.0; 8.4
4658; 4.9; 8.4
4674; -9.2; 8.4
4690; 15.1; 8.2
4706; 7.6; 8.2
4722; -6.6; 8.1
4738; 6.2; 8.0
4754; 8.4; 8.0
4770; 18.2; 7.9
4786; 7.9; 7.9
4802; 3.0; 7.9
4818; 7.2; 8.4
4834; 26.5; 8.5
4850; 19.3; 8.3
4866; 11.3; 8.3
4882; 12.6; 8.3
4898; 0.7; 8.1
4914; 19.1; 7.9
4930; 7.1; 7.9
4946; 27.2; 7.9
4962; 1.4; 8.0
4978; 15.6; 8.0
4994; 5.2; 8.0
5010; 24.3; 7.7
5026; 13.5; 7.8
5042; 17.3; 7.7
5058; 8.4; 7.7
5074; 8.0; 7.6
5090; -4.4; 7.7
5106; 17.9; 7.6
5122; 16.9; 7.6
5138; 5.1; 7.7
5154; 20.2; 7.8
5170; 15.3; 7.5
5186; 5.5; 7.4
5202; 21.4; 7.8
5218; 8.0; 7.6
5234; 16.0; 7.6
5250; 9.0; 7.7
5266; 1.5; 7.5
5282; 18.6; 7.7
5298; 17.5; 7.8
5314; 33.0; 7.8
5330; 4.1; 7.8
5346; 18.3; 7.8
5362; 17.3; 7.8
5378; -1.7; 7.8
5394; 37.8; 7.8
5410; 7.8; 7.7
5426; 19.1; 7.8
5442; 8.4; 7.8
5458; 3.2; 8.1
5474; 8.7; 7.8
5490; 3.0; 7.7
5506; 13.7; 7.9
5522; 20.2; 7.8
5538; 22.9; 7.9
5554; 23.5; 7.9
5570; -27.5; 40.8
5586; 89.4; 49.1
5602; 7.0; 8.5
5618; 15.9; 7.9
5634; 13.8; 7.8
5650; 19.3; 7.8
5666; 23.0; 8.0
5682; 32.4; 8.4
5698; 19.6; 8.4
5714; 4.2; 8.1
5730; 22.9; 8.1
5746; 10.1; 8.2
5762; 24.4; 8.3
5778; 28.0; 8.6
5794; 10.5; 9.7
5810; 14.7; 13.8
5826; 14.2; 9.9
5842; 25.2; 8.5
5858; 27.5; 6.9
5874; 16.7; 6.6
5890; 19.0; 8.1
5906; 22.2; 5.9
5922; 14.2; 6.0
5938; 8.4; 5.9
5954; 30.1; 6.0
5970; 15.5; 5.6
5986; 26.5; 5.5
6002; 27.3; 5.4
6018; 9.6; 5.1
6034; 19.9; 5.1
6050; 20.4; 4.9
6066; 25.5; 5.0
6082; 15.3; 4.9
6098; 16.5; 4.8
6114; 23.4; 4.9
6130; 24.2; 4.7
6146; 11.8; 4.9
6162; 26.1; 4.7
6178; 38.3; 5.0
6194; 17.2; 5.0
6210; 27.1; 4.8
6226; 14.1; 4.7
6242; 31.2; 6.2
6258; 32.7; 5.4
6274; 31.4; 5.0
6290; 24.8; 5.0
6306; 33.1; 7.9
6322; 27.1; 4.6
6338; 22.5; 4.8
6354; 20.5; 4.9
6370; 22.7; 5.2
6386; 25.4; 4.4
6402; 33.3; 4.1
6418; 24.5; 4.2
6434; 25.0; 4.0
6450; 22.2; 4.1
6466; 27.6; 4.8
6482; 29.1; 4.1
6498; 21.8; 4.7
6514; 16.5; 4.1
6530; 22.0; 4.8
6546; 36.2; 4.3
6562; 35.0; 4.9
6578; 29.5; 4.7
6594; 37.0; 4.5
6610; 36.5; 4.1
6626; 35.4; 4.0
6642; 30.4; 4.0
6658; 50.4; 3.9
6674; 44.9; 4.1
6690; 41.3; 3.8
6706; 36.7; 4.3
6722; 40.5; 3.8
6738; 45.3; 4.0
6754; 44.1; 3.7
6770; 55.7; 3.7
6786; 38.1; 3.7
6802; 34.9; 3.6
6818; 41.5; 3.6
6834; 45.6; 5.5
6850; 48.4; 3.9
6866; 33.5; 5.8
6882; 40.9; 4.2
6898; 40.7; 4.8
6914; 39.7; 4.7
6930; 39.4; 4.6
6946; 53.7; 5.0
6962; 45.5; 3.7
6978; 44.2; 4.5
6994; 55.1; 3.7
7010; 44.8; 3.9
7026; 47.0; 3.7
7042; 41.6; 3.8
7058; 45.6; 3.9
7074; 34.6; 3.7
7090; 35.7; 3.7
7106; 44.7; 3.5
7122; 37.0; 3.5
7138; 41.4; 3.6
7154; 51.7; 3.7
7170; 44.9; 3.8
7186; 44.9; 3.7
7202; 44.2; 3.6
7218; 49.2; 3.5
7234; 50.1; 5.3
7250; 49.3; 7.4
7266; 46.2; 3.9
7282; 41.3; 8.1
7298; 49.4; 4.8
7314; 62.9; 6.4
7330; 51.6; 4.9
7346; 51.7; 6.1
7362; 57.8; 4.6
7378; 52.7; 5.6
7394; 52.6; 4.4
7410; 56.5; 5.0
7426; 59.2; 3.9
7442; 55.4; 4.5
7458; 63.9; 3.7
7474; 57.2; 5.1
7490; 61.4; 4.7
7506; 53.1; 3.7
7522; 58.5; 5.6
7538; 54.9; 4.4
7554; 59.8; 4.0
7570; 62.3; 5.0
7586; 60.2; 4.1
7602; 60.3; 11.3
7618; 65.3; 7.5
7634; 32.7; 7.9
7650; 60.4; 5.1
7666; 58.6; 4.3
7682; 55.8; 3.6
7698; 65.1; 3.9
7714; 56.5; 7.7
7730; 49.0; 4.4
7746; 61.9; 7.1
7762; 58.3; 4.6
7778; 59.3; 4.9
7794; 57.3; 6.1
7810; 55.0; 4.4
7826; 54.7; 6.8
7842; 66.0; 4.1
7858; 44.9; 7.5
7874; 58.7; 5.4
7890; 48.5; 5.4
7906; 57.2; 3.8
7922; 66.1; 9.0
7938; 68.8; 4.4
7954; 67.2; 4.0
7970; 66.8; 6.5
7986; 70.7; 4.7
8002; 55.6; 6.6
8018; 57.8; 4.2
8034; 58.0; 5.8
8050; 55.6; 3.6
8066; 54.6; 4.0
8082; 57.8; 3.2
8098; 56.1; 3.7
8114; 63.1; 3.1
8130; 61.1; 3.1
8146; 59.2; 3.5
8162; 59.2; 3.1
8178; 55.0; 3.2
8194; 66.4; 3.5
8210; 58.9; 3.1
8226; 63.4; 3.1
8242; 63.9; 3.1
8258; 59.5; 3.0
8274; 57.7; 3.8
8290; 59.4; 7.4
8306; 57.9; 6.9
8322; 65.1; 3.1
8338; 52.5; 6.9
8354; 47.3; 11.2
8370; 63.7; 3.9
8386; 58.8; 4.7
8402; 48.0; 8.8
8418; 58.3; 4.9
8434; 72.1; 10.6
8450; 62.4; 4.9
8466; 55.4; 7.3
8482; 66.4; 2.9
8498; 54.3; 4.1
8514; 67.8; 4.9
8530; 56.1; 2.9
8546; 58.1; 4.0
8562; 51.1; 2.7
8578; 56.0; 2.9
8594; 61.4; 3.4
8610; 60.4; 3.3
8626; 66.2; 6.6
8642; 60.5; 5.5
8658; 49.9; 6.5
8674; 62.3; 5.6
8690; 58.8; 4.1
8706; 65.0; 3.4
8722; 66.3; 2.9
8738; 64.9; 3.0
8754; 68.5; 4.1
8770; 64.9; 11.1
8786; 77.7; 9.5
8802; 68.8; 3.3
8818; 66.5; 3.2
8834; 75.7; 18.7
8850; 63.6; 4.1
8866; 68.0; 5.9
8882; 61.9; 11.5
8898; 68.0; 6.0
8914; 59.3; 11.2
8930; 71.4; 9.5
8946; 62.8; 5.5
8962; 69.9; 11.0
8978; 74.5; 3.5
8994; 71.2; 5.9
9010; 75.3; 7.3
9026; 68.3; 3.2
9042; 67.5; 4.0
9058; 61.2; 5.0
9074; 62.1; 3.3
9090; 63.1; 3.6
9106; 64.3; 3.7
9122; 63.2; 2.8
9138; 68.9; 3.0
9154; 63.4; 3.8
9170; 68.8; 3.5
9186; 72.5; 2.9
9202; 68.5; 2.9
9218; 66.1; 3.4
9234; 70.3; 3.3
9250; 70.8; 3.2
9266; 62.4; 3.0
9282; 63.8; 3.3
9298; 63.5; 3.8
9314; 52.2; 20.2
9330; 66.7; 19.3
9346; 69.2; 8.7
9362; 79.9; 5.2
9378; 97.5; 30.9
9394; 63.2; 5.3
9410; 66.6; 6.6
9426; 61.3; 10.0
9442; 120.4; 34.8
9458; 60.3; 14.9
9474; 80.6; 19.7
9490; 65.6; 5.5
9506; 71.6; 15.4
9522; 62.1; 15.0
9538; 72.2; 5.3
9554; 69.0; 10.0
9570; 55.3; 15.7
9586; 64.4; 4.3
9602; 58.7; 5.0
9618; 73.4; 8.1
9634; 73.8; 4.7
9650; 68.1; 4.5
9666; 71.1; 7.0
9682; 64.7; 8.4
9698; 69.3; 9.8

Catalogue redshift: 0.656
